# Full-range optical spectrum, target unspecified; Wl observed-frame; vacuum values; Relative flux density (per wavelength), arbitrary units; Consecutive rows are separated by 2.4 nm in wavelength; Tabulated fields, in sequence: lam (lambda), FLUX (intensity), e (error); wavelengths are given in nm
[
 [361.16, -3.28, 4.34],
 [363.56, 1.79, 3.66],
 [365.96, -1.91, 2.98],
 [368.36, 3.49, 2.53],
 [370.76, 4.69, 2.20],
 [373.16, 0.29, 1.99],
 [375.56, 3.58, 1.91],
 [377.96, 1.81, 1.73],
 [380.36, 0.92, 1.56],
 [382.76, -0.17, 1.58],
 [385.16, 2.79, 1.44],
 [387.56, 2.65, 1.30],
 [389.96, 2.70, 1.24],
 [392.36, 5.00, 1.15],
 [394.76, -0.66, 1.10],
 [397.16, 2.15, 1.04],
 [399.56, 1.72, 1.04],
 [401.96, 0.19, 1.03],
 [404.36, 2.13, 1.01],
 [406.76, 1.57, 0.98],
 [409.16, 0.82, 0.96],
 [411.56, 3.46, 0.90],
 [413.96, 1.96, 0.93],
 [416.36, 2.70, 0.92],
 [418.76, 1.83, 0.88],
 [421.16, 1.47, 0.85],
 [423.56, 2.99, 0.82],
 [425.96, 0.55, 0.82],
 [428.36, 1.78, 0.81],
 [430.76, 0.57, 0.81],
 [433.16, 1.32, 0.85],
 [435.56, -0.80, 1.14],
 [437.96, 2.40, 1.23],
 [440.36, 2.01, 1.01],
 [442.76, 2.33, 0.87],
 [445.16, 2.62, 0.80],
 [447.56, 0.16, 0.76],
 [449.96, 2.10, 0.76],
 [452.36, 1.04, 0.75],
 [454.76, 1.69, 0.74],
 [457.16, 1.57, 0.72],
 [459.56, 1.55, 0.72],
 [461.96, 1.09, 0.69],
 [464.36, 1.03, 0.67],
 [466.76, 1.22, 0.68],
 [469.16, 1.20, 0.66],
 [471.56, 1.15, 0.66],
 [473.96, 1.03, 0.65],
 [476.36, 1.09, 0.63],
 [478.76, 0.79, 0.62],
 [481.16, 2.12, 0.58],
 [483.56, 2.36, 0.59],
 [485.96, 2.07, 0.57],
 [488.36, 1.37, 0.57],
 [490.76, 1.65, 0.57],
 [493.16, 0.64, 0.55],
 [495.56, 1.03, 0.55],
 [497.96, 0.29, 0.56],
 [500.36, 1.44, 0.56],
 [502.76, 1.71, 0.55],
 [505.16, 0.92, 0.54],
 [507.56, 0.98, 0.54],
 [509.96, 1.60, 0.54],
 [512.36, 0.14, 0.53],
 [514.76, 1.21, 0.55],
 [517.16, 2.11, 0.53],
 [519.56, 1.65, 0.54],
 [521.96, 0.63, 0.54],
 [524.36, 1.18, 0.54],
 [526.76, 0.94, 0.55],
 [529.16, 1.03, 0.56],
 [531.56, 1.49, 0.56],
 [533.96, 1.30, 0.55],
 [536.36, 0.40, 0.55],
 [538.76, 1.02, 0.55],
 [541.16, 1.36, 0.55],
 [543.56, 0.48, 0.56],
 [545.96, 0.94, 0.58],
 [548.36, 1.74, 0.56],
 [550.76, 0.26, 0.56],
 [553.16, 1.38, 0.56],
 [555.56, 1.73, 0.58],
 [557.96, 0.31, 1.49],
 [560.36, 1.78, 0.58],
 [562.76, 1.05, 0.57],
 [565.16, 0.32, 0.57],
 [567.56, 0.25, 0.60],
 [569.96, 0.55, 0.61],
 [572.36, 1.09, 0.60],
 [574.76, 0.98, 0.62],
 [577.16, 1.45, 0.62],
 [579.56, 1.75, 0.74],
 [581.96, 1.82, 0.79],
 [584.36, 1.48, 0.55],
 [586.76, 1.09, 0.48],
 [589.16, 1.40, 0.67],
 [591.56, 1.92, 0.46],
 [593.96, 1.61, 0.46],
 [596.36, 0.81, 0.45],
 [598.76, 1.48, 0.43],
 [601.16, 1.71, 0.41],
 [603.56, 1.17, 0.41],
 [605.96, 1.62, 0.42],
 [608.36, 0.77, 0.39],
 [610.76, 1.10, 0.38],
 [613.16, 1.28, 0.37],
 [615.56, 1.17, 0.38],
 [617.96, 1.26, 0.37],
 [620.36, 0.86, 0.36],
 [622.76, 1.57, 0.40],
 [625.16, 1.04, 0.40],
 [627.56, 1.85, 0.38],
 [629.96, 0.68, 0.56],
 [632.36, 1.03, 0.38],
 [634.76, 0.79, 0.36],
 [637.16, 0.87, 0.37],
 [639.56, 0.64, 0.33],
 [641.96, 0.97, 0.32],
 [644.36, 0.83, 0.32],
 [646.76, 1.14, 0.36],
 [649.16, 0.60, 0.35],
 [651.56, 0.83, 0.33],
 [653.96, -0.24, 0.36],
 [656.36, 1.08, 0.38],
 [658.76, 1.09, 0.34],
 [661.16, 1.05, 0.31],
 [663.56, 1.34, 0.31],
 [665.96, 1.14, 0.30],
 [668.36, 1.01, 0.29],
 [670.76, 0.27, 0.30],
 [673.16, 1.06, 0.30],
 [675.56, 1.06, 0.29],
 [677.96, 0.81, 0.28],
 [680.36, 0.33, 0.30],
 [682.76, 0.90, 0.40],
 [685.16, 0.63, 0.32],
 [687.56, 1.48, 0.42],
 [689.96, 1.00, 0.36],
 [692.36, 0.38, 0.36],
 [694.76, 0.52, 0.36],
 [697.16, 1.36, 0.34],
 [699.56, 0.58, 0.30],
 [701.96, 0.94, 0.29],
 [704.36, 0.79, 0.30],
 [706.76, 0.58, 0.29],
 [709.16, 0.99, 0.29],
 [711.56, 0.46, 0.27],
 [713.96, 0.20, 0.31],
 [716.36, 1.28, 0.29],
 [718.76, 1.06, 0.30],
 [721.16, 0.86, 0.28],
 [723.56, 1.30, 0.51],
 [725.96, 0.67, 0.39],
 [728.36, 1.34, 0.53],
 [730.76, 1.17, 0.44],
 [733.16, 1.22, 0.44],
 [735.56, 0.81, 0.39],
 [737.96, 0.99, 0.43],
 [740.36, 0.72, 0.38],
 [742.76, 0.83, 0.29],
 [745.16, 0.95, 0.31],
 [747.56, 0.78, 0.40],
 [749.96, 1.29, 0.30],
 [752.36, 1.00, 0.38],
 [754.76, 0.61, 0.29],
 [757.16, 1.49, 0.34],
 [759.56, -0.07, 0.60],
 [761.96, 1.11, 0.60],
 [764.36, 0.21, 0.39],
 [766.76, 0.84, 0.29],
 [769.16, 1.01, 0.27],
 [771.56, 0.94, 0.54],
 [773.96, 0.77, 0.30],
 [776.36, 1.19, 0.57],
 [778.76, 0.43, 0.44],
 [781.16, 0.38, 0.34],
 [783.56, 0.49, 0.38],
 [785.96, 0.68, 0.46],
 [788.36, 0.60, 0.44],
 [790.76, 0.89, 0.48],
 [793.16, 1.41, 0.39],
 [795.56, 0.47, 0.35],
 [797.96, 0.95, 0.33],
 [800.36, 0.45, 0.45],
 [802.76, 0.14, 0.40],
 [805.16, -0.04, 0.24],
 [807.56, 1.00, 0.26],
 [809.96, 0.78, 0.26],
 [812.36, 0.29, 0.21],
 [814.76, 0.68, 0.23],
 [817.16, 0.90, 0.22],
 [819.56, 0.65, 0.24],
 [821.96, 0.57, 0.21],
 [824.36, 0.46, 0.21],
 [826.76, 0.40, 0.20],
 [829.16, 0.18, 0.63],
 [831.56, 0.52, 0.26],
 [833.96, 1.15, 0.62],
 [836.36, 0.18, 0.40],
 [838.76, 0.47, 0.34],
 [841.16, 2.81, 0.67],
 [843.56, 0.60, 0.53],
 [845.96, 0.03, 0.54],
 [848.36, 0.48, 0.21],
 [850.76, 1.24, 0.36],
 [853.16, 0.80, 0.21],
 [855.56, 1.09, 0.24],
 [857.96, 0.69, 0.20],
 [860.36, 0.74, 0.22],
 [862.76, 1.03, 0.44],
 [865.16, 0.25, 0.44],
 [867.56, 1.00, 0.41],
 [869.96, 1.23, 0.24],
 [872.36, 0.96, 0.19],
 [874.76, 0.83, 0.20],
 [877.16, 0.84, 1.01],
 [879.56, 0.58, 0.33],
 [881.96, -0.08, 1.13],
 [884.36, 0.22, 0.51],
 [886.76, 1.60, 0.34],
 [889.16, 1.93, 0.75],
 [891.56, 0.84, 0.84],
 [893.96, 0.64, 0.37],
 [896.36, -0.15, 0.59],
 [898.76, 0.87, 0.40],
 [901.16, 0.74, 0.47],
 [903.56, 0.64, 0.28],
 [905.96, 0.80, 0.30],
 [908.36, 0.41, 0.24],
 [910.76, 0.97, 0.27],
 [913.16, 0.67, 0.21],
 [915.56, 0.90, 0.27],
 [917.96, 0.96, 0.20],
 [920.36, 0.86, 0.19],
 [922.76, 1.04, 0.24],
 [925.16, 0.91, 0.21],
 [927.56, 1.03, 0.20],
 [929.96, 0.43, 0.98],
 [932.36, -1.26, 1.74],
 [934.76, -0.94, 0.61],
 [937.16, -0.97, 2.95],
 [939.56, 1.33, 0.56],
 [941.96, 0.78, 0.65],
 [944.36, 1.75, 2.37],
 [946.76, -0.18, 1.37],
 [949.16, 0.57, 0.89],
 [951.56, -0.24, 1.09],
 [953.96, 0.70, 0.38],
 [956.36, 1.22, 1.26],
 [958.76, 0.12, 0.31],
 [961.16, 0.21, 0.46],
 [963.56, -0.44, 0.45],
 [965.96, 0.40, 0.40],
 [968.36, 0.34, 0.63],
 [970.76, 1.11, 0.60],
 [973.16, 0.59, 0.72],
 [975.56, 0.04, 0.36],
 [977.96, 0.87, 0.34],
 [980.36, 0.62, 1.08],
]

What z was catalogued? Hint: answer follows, 1.25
